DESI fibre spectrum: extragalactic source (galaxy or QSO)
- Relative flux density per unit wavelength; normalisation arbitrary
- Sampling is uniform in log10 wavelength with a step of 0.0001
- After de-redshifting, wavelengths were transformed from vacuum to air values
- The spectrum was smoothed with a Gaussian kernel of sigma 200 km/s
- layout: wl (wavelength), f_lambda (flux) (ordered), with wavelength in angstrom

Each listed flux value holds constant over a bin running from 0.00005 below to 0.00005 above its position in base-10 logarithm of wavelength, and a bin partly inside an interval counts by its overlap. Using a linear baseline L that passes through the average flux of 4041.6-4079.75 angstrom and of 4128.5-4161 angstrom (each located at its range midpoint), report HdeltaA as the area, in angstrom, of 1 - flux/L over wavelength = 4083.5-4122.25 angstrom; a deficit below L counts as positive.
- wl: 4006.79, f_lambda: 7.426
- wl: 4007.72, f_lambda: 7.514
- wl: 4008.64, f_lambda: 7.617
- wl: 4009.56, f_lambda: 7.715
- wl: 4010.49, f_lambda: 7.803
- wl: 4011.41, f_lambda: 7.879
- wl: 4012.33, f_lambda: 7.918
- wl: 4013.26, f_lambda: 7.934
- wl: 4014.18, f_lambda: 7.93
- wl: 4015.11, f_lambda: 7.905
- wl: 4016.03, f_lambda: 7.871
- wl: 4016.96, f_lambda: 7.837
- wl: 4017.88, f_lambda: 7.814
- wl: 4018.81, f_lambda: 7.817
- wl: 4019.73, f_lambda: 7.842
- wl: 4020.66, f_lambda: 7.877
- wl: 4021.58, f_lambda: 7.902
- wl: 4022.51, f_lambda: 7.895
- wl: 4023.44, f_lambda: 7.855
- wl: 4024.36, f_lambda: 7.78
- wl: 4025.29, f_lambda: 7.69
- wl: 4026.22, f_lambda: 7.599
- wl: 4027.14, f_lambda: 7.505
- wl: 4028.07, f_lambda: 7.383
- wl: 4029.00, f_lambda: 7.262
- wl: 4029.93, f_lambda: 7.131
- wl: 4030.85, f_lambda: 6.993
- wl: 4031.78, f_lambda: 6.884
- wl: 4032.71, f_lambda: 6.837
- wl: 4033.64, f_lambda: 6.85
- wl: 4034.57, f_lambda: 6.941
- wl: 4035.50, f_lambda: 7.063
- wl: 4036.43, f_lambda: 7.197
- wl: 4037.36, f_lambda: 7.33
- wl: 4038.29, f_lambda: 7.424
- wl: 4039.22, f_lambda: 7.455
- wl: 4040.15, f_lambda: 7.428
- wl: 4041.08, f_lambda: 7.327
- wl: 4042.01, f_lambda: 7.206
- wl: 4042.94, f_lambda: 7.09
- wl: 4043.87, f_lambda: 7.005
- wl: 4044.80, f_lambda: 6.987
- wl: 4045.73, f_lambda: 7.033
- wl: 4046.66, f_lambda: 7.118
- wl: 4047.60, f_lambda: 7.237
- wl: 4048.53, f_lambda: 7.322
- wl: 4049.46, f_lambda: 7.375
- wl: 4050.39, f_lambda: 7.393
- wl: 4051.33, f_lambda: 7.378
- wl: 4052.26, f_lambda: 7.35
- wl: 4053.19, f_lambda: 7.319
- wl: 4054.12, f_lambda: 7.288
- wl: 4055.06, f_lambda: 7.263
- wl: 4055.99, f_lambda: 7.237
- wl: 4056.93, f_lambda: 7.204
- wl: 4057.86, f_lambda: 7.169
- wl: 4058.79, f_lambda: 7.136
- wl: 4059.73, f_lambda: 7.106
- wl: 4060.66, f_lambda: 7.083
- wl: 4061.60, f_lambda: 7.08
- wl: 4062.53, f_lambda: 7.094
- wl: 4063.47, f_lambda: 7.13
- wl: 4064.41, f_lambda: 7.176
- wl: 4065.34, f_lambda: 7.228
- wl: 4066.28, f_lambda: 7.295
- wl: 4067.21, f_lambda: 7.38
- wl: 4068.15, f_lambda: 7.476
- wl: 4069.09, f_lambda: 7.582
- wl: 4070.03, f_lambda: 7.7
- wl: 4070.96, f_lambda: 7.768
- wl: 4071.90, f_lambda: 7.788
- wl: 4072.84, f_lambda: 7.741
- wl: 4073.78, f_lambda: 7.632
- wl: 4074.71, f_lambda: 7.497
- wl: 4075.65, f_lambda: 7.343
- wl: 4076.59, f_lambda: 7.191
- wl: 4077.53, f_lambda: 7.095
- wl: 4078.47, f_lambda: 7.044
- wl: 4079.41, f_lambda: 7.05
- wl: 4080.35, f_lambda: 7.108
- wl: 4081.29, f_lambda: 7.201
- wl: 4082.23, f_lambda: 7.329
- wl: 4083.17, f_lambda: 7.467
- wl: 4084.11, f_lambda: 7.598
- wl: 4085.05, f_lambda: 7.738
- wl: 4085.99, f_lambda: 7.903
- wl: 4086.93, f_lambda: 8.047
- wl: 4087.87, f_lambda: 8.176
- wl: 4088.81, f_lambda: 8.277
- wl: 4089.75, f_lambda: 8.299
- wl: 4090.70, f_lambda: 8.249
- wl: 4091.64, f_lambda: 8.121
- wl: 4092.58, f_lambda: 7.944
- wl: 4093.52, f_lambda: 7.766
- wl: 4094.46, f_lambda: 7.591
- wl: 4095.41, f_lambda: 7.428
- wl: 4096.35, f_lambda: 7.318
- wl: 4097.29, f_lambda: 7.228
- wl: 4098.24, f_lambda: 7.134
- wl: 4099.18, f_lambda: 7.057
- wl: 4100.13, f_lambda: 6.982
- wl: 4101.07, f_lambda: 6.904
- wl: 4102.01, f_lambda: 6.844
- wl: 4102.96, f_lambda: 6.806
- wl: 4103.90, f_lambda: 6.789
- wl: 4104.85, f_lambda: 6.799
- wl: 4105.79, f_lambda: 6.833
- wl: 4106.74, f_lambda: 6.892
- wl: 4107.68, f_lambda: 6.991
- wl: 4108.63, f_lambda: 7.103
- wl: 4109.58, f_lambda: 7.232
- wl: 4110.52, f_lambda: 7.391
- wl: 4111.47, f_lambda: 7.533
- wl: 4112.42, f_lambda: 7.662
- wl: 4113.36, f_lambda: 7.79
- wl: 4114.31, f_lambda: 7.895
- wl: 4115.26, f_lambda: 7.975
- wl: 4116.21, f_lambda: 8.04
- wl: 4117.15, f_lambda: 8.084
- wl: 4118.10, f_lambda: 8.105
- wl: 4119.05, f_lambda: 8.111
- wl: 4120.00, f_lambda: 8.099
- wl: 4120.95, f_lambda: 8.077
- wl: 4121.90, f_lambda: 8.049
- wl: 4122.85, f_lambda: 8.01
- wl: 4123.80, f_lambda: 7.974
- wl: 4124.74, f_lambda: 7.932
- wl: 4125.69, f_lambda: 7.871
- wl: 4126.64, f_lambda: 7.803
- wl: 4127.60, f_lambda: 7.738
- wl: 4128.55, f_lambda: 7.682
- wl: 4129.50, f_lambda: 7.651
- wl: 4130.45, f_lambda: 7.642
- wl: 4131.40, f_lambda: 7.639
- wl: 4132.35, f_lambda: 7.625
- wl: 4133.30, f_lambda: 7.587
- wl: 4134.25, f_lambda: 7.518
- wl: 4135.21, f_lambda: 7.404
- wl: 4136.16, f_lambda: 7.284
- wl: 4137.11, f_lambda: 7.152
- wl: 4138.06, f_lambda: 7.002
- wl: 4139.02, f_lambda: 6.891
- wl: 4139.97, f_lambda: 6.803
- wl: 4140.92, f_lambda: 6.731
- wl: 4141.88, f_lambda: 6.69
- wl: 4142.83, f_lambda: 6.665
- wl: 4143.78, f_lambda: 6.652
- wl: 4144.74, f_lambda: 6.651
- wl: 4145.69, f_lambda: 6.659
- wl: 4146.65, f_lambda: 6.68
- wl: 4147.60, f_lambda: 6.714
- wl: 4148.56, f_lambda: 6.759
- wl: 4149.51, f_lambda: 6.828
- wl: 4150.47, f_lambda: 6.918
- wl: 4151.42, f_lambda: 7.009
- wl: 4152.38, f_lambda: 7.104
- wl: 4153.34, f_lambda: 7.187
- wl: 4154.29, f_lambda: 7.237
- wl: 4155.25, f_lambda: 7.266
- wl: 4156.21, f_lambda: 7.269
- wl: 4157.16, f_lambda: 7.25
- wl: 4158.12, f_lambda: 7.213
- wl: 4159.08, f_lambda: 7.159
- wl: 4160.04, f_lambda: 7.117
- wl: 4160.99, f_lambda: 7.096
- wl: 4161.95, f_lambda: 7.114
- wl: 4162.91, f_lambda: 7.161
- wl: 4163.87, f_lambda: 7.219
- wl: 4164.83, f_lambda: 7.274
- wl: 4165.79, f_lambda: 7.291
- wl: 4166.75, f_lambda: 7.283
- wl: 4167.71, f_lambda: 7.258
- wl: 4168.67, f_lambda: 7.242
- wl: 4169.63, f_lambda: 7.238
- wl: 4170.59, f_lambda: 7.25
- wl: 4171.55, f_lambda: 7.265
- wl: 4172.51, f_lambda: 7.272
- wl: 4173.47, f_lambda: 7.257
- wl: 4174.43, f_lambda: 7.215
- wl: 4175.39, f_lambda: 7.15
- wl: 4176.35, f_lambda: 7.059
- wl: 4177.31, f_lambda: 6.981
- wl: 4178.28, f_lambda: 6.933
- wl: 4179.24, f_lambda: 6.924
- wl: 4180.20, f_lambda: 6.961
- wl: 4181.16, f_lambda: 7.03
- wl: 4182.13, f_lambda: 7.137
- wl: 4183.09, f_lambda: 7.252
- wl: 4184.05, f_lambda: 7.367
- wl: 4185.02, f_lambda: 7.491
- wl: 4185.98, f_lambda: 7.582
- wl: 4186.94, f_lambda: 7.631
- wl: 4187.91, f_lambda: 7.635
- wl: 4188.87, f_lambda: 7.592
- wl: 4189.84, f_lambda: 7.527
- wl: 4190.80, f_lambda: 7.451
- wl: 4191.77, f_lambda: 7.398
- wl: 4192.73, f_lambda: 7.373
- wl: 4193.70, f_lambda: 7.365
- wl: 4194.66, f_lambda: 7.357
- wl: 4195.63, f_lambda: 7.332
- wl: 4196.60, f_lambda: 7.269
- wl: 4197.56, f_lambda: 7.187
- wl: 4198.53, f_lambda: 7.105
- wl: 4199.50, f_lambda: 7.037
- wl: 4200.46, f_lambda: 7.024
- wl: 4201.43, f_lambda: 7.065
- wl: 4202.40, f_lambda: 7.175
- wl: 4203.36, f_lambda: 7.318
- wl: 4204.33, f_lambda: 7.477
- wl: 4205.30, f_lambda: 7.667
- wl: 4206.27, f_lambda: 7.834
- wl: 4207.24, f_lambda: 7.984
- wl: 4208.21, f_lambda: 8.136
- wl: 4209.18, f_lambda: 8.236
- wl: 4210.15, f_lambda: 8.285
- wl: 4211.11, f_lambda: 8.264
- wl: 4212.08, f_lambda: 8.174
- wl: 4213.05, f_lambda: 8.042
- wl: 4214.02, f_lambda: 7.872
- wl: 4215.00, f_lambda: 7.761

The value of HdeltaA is -2.1 angstrom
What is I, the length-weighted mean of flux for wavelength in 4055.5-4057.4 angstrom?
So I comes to 7.23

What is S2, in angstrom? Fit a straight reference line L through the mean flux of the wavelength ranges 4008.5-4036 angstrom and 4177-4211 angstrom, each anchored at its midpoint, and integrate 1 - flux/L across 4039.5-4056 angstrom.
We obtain 0.7 angstrom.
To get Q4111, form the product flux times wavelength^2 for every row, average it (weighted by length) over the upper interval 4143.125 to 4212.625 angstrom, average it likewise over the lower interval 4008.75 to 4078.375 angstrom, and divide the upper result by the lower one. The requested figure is 1.05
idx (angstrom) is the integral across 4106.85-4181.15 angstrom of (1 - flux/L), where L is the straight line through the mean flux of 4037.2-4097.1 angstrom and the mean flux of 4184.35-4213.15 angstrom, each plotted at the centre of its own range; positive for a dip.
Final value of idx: 1.9 angstrom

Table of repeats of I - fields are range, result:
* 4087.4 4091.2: 8.24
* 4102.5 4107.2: 6.82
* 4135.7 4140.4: 7.03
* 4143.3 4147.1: 6.66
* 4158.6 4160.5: 7.13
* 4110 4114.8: 7.65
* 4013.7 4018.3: 7.88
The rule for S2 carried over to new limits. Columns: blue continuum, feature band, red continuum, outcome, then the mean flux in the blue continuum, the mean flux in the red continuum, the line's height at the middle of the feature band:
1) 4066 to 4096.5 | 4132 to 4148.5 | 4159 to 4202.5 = 0.9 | 7.62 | 7.24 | 7.39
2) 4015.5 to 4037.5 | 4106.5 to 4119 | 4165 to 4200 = -0.4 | 7.47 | 7.27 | 7.36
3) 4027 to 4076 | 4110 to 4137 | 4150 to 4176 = -2.1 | 7.27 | 7.2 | 7.22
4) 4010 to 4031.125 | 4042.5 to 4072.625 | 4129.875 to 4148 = 0.9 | 7.72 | 7.06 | 7.51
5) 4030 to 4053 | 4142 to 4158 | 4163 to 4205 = 0.7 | 7.18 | 7.26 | 7.24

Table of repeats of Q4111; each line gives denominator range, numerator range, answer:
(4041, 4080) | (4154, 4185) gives 1.04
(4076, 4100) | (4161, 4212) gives 1.02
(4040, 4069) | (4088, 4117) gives 1.05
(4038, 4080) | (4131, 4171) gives 1.02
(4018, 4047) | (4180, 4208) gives 1.09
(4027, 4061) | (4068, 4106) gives 1.06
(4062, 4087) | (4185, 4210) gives 1.07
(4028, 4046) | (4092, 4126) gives 1.09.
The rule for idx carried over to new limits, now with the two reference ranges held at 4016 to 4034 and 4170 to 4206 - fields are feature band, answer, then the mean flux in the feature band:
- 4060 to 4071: 0.2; 7.31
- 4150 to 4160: 0.2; 7.16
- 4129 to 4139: -0.1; 7.43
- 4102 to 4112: 0.5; 7.03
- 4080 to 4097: -0.7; 7.76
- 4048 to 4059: 0.3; 7.3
